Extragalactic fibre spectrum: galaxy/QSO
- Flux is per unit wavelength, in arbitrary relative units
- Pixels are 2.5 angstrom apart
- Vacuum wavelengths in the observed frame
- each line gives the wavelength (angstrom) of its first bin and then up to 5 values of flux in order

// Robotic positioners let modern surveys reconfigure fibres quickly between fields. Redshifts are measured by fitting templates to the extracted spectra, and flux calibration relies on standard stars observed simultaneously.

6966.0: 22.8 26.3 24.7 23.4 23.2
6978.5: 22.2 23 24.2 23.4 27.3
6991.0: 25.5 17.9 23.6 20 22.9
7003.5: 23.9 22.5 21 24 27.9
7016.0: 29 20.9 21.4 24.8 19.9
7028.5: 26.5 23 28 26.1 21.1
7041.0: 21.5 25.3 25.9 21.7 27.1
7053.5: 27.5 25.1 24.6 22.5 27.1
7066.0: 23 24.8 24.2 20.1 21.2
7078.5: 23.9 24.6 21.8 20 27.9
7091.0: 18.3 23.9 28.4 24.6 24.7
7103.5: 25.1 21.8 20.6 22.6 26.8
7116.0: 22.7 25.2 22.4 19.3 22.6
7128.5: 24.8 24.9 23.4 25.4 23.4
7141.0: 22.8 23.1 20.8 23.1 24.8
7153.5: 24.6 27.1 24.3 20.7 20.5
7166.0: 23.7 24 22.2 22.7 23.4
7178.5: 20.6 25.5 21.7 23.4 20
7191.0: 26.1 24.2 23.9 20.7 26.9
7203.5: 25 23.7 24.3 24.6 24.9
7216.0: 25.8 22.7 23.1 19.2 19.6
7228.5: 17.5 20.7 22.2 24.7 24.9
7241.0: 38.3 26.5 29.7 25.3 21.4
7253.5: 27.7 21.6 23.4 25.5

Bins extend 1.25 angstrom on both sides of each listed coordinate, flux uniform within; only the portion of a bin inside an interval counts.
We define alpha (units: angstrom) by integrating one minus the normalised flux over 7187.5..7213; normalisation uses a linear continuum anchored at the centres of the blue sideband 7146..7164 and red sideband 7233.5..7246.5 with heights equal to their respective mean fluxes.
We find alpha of 1.9 angstrom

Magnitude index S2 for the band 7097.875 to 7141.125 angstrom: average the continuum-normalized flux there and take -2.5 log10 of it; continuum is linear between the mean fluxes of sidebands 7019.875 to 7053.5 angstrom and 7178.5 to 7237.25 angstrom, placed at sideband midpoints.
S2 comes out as 0.00 mag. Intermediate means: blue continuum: 24.2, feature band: 23.5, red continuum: 23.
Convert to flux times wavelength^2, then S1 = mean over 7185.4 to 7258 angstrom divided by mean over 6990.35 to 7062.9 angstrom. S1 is 1.1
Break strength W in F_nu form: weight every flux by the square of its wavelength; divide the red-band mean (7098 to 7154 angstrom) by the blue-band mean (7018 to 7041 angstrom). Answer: 1.02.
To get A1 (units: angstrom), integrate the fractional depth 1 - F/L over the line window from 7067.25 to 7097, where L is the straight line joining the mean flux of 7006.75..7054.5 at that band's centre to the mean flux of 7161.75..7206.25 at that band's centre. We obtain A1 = 0.9 angstrom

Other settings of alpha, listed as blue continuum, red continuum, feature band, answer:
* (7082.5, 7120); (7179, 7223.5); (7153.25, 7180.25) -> 0.72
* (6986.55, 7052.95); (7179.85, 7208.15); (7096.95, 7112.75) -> 0.23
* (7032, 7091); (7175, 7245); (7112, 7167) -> 0.92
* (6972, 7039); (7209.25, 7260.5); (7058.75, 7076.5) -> 0.25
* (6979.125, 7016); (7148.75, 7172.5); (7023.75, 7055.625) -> -1.31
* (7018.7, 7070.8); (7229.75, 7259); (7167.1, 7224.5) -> 4.16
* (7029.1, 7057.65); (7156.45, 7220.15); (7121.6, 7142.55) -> 0.60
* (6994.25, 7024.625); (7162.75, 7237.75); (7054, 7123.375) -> -1.16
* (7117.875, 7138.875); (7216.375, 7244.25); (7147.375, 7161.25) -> -0.52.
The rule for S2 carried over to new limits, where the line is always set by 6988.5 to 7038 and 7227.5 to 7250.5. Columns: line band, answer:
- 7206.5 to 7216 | 0.03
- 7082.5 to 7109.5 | 0.04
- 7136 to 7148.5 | 0.08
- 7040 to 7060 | -0.04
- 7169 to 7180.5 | 0.11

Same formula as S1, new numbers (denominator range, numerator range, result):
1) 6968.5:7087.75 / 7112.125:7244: 1.04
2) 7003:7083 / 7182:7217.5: 1.04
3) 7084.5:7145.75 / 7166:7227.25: 1.01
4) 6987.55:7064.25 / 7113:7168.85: 1.01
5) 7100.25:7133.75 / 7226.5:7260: 1.10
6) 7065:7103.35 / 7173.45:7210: 1.03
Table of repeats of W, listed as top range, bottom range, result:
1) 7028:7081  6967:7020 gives 1.04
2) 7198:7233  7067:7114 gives 1.01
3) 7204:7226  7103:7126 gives 1.05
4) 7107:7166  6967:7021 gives 1.03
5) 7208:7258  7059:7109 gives 1.08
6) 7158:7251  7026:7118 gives 1.03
